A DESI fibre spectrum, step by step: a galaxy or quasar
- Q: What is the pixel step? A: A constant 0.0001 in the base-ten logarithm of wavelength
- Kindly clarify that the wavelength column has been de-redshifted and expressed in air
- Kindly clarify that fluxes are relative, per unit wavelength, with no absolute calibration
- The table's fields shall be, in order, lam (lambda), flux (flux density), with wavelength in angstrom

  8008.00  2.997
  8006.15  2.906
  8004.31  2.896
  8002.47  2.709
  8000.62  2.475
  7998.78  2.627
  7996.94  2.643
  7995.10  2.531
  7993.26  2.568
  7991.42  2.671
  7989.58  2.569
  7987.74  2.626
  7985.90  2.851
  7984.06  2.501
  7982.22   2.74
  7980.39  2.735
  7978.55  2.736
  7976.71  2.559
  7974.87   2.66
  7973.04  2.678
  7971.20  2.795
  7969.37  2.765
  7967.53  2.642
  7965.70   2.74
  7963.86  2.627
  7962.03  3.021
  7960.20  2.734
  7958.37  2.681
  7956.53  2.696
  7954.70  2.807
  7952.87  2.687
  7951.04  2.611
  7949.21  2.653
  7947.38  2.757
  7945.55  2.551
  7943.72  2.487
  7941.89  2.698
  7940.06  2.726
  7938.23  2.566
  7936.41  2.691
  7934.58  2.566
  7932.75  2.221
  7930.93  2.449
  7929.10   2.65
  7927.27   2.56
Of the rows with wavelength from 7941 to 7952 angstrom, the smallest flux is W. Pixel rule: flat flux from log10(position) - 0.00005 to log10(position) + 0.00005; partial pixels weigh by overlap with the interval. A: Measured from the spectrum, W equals 2.487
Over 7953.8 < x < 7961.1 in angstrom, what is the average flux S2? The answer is 2.73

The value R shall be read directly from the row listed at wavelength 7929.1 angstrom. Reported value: 2.65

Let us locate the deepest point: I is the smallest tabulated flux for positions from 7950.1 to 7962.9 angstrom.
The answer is 2.611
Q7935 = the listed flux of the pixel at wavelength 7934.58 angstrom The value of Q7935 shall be 2.566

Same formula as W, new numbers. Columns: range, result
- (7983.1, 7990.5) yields 2.501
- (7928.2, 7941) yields 2.221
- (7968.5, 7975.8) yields 2.66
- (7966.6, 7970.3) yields 2.642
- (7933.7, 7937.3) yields 2.566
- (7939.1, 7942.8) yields 2.698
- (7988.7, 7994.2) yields 2.568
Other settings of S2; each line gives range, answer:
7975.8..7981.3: 2.67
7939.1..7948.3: 2.64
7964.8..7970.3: 2.72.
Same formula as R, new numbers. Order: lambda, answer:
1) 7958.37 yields 2.681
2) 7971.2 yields 2.795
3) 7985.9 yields 2.851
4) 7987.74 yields 2.626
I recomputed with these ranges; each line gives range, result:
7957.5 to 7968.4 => 2.627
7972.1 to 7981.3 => 2.559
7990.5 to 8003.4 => 2.475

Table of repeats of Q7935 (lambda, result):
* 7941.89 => 2.698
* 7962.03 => 3.021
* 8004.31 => 2.896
